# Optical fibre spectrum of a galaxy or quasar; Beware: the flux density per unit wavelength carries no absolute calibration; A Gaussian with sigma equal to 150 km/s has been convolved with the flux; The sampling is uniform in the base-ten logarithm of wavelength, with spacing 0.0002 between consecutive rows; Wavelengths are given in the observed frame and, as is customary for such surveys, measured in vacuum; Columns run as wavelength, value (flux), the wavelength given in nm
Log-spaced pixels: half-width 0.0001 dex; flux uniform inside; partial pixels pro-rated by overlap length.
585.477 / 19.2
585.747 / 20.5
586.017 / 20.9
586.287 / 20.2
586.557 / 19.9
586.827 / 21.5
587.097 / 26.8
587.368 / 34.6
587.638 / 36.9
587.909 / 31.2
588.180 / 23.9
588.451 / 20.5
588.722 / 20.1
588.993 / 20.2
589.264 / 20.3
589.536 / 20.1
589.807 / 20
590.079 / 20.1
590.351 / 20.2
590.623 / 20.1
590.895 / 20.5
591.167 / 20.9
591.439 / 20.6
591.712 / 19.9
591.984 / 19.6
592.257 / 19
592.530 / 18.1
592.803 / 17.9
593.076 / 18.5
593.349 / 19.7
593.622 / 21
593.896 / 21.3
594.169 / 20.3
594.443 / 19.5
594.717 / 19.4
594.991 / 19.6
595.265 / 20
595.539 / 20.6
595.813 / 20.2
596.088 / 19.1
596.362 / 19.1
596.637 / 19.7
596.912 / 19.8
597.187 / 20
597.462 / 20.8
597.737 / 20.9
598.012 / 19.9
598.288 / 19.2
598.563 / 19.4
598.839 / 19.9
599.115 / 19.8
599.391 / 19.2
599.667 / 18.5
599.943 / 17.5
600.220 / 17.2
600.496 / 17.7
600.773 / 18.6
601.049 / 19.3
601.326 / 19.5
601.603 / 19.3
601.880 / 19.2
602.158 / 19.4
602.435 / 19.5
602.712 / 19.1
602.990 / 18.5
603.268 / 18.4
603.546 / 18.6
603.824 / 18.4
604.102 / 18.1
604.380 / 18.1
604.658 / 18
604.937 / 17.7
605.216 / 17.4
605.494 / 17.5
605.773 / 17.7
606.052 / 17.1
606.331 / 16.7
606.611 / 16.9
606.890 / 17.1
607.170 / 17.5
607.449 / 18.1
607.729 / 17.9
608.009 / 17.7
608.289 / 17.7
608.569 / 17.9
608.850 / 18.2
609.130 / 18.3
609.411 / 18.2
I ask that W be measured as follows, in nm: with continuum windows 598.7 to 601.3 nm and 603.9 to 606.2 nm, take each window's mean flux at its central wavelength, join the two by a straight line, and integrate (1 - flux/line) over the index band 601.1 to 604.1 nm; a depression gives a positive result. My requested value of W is -0.13 nm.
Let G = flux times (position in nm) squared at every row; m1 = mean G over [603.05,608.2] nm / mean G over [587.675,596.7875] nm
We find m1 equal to 0.9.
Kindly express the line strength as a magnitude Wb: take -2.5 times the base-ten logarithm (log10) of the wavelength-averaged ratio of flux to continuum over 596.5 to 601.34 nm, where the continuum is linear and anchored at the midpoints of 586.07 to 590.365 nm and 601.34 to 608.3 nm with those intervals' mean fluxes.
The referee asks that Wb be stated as 0.04 mag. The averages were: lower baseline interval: 23.6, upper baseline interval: 18.1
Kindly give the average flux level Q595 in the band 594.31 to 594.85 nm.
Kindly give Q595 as 19.4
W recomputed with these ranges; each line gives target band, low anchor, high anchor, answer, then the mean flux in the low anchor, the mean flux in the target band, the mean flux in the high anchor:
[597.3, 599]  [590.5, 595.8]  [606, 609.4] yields -0.08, 19.8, 20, 17.6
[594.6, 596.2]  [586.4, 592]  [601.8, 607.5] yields 0.08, 22.8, 19.8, 18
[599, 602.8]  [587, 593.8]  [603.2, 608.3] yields 0.04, 22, 18.8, 17.7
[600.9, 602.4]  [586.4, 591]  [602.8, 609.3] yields -0.01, 23.3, 19.3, 17.8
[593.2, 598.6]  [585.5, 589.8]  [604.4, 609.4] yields 0.27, 23.6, 20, 17.6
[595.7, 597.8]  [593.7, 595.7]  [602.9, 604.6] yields -0.02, 20.1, 19.9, 18.3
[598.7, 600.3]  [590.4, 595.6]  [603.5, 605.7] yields 0.00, 19.8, 18.7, 17.9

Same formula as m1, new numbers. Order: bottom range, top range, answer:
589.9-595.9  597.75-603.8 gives 0.98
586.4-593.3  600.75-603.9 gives 0.90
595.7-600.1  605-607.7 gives 0.91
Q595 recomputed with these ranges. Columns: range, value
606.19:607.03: 16.9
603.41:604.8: 18.2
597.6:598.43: 20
